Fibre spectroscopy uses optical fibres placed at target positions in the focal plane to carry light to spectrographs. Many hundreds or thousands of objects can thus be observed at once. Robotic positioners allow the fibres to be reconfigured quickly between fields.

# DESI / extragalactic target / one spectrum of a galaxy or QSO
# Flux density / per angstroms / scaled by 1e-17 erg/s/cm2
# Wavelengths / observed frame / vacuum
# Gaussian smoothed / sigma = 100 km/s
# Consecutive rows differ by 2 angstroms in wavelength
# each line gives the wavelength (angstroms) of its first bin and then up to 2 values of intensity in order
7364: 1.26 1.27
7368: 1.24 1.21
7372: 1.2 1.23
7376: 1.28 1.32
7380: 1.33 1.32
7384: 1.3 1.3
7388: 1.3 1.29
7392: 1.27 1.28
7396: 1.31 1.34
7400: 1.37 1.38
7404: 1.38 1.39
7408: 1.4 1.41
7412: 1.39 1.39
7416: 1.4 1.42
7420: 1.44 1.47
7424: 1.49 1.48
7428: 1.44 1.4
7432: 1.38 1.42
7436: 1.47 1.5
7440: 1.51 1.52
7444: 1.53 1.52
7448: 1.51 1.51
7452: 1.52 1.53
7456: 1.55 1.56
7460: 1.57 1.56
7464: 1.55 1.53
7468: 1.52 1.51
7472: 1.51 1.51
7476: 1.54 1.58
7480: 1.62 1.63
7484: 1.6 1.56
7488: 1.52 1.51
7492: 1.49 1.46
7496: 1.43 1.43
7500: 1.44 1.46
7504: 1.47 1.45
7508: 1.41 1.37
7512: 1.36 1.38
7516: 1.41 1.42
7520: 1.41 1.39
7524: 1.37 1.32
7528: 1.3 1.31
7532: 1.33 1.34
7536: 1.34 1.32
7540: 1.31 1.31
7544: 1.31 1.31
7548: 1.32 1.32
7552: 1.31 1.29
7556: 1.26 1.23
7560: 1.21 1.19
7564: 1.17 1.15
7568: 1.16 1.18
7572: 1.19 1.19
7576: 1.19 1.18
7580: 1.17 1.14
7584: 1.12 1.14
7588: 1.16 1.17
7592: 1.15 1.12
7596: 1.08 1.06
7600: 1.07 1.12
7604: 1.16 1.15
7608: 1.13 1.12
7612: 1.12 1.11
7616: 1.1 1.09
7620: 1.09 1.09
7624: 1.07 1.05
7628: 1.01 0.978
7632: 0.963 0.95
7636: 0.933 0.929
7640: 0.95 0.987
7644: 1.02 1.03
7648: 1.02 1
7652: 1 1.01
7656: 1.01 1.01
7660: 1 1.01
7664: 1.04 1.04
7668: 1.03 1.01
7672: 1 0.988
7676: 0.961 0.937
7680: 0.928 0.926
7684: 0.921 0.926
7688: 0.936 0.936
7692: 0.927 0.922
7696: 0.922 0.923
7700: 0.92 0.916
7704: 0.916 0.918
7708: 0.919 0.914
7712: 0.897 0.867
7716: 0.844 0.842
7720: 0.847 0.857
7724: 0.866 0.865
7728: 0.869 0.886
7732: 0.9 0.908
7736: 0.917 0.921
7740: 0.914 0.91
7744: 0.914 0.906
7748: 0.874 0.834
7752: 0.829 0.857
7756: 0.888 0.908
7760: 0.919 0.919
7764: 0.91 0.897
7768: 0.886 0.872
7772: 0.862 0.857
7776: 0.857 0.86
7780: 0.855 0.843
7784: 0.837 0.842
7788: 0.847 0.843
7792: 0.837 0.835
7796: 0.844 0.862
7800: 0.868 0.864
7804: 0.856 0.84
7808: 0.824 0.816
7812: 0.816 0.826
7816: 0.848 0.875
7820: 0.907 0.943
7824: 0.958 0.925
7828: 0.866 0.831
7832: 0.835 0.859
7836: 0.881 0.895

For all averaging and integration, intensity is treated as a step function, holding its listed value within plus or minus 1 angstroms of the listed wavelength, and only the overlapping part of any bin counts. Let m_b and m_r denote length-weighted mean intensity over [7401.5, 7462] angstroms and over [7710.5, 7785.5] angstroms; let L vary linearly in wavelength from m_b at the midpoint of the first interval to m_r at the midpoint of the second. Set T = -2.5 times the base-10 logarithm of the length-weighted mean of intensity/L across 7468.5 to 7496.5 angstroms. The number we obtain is -0.12 mag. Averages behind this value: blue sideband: 1.46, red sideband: 0.878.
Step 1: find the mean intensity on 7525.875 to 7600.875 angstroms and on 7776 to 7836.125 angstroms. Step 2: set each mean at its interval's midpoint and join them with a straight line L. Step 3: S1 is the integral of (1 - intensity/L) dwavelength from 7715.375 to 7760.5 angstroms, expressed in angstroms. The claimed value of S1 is 3.7 angstroms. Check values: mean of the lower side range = 1.22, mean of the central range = 0.881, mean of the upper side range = 0.858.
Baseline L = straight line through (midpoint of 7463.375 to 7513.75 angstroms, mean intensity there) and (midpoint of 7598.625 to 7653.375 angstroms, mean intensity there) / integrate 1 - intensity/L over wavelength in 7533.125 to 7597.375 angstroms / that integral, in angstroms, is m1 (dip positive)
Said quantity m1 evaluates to 1.4 angstroms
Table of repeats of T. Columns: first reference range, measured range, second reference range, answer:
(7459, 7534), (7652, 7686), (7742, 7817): 0.114 mag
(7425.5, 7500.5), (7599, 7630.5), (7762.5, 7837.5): 0.119 mag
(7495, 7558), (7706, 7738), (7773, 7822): 0.127 mag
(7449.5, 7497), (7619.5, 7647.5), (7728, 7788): 0.166 mag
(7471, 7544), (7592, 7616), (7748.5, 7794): 0.103 mag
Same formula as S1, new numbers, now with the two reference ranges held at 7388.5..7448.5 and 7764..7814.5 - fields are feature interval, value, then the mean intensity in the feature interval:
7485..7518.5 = -4.08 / 1.45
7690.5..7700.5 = 0.71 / 0.924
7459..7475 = -2.28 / 1.53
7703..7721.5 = 1.61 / 0.884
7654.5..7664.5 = 0.34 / 1.01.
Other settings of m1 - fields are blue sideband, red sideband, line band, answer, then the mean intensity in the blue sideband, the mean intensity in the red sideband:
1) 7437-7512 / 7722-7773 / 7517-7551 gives 0.95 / 1.51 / 0.889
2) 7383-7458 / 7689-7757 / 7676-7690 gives 0.44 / 1.42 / 0.893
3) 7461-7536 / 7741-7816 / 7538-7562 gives 1.11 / 1.46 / 0.862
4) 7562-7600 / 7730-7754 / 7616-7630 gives 0.26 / 1.15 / 0.892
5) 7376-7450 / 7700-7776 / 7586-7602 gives -0.05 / 1.4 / 0.887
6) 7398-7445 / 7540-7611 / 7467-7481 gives -2.00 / 1.43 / 1.19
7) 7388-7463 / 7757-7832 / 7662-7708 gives 3.72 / 1.44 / 0.866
